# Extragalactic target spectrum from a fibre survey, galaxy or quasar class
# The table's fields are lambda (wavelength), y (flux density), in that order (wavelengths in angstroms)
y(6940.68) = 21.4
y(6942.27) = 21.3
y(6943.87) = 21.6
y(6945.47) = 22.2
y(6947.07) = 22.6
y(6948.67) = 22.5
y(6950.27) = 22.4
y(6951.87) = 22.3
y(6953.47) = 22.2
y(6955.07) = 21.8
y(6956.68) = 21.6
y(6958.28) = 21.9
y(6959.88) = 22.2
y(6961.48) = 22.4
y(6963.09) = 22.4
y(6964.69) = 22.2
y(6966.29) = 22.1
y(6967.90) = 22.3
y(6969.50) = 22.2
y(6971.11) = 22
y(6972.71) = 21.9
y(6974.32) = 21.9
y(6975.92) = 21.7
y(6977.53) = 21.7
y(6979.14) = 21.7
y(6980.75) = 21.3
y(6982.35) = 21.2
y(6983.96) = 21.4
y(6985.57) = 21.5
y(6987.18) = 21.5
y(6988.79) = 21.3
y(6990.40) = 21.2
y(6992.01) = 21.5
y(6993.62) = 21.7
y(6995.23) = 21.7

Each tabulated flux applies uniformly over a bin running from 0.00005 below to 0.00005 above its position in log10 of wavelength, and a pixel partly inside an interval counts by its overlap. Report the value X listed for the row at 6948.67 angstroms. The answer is 22.5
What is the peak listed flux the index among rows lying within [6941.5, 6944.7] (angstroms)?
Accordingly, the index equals 21.6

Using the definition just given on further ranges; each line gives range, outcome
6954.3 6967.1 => 22.4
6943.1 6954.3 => 22.6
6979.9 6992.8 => 21.5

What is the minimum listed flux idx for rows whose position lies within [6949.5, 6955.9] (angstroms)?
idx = 21.8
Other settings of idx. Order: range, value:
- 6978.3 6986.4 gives 21.2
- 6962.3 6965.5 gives 22.2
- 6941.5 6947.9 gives 21.3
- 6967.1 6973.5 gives 21.9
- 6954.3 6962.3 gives 21.6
